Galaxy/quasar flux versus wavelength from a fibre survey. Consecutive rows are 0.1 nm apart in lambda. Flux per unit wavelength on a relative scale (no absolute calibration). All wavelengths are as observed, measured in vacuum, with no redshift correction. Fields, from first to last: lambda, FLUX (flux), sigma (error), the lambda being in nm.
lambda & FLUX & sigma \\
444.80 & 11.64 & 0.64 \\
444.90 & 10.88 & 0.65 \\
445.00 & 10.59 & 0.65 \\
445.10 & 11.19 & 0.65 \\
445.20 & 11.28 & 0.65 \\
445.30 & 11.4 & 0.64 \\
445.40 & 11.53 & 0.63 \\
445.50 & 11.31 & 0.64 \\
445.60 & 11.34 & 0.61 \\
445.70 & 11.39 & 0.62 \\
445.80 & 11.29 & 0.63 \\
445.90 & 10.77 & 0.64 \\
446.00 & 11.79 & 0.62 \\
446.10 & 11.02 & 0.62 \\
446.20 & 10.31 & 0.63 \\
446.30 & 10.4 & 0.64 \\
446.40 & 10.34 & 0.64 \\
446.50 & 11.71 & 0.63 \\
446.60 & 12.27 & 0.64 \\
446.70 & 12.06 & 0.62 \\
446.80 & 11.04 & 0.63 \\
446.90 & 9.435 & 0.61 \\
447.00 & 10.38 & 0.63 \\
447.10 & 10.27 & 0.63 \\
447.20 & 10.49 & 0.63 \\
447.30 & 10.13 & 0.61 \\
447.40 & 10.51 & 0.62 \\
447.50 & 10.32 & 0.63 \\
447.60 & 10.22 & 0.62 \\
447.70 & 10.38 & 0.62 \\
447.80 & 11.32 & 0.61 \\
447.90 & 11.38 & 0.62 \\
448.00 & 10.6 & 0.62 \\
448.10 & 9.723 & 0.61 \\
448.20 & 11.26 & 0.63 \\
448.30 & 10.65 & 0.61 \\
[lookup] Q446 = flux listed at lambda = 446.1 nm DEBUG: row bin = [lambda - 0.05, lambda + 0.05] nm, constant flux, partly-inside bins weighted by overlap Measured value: 11.02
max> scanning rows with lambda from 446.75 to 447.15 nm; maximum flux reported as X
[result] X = 11.04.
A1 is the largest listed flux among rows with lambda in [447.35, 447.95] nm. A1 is 11.38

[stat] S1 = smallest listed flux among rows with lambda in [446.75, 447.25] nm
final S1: 9.435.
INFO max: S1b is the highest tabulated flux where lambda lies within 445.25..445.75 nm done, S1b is 11.53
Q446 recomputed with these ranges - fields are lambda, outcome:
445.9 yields 10.77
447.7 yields 10.38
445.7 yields 11.39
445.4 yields 11.53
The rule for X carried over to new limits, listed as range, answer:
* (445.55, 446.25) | 11.79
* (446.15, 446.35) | 10.4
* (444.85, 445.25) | 11.28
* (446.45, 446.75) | 12.27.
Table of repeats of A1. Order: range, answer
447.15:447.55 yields 10.51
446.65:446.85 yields 12.06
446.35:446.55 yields 11.71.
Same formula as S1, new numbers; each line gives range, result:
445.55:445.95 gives 10.77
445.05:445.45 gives 11.19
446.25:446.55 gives 10.34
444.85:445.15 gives 10.59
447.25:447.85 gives 10.13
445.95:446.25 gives 10.31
